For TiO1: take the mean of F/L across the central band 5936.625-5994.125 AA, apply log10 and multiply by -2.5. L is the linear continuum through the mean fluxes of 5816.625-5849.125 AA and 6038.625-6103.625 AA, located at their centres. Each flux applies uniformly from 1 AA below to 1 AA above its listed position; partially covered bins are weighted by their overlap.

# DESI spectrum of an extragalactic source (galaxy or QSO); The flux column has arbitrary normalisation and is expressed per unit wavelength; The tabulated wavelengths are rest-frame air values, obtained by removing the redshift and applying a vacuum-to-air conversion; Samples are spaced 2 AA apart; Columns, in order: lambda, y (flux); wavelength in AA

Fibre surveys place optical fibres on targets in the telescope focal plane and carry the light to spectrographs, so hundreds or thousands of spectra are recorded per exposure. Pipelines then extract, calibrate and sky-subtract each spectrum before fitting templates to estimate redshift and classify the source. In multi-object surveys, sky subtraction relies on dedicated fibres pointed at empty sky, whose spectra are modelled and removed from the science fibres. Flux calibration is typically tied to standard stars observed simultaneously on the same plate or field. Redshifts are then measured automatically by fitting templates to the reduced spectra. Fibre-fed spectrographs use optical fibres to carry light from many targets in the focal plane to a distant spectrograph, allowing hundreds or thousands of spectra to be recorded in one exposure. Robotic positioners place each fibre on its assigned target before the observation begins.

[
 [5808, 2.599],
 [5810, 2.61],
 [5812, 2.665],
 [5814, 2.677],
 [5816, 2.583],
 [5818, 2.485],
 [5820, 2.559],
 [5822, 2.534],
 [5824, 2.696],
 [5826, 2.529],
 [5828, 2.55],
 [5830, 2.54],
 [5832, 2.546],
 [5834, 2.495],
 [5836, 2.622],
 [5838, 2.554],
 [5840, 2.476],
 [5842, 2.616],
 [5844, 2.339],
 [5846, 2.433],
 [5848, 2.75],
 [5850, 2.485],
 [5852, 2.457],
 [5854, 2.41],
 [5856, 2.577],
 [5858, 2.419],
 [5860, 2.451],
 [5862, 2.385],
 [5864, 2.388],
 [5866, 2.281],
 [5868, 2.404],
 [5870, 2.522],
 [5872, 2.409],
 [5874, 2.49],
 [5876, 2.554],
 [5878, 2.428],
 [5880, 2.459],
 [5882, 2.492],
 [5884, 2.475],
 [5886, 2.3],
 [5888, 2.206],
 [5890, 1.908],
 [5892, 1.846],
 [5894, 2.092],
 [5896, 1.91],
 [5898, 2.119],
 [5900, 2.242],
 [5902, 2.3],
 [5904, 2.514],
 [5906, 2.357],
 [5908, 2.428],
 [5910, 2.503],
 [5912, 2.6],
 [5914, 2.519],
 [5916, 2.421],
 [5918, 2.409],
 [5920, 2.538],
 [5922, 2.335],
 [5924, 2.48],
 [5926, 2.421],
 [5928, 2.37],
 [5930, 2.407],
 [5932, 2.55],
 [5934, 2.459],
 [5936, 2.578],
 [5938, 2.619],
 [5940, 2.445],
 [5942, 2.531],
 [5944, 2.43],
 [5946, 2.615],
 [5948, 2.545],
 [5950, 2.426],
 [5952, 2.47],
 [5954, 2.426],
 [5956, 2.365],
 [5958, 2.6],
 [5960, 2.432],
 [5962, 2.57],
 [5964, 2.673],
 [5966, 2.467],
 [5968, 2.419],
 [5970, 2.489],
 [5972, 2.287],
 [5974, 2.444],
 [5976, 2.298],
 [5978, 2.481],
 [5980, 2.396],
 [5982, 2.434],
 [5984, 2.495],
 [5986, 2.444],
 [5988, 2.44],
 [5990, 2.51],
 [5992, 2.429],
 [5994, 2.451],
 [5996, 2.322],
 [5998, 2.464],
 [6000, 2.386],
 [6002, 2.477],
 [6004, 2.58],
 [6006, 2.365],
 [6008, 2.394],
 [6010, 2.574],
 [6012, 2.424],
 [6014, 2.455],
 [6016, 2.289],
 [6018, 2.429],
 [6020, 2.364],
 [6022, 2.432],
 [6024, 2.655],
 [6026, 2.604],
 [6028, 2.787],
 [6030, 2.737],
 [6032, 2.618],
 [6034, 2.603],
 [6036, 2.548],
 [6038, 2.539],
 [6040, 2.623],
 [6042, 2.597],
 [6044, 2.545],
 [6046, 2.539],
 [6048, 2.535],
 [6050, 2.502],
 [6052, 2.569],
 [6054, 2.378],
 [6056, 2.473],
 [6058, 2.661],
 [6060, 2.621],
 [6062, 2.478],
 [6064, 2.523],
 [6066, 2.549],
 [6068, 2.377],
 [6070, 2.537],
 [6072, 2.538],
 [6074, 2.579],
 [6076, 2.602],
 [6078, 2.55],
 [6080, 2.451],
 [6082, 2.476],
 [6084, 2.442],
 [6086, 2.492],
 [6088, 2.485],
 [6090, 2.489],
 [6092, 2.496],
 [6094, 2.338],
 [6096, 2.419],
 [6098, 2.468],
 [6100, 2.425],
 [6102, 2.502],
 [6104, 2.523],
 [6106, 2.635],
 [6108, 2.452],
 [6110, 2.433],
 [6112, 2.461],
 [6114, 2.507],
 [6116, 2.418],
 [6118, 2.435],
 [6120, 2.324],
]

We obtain 0.02 mag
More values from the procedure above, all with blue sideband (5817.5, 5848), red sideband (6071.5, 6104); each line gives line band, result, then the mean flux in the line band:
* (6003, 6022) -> 0.03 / 2.43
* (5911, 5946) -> 0.02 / 2.48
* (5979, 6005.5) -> 0.03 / 2.45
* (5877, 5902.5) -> 0.14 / 2.21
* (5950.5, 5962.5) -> 0.02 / 2.47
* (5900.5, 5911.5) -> 0.05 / 2.42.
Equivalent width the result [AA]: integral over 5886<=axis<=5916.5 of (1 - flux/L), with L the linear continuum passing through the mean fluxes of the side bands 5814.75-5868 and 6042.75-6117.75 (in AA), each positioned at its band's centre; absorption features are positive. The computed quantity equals 2.9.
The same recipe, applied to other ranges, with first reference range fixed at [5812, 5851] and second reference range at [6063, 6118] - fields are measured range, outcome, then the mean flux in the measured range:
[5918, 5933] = 0.53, 2.44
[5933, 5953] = 0.10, 2.51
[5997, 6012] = 0.29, 2.46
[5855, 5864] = 0.34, 2.45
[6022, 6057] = -1.05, 2.58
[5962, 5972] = 0.09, 2.5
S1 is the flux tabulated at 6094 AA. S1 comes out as 2.338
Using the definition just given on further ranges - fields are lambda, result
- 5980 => 2.396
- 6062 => 2.478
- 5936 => 2.578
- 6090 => 2.489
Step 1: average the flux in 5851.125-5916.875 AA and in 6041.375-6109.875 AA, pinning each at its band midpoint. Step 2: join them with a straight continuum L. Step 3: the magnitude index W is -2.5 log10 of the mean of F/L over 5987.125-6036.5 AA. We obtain -0.02 mag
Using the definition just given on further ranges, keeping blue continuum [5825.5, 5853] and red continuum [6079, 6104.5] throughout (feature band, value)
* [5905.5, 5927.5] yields 0.02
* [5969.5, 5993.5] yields 0.03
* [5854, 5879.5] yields 0.03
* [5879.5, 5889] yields 0.06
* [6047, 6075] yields -0.02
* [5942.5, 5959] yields 0.01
